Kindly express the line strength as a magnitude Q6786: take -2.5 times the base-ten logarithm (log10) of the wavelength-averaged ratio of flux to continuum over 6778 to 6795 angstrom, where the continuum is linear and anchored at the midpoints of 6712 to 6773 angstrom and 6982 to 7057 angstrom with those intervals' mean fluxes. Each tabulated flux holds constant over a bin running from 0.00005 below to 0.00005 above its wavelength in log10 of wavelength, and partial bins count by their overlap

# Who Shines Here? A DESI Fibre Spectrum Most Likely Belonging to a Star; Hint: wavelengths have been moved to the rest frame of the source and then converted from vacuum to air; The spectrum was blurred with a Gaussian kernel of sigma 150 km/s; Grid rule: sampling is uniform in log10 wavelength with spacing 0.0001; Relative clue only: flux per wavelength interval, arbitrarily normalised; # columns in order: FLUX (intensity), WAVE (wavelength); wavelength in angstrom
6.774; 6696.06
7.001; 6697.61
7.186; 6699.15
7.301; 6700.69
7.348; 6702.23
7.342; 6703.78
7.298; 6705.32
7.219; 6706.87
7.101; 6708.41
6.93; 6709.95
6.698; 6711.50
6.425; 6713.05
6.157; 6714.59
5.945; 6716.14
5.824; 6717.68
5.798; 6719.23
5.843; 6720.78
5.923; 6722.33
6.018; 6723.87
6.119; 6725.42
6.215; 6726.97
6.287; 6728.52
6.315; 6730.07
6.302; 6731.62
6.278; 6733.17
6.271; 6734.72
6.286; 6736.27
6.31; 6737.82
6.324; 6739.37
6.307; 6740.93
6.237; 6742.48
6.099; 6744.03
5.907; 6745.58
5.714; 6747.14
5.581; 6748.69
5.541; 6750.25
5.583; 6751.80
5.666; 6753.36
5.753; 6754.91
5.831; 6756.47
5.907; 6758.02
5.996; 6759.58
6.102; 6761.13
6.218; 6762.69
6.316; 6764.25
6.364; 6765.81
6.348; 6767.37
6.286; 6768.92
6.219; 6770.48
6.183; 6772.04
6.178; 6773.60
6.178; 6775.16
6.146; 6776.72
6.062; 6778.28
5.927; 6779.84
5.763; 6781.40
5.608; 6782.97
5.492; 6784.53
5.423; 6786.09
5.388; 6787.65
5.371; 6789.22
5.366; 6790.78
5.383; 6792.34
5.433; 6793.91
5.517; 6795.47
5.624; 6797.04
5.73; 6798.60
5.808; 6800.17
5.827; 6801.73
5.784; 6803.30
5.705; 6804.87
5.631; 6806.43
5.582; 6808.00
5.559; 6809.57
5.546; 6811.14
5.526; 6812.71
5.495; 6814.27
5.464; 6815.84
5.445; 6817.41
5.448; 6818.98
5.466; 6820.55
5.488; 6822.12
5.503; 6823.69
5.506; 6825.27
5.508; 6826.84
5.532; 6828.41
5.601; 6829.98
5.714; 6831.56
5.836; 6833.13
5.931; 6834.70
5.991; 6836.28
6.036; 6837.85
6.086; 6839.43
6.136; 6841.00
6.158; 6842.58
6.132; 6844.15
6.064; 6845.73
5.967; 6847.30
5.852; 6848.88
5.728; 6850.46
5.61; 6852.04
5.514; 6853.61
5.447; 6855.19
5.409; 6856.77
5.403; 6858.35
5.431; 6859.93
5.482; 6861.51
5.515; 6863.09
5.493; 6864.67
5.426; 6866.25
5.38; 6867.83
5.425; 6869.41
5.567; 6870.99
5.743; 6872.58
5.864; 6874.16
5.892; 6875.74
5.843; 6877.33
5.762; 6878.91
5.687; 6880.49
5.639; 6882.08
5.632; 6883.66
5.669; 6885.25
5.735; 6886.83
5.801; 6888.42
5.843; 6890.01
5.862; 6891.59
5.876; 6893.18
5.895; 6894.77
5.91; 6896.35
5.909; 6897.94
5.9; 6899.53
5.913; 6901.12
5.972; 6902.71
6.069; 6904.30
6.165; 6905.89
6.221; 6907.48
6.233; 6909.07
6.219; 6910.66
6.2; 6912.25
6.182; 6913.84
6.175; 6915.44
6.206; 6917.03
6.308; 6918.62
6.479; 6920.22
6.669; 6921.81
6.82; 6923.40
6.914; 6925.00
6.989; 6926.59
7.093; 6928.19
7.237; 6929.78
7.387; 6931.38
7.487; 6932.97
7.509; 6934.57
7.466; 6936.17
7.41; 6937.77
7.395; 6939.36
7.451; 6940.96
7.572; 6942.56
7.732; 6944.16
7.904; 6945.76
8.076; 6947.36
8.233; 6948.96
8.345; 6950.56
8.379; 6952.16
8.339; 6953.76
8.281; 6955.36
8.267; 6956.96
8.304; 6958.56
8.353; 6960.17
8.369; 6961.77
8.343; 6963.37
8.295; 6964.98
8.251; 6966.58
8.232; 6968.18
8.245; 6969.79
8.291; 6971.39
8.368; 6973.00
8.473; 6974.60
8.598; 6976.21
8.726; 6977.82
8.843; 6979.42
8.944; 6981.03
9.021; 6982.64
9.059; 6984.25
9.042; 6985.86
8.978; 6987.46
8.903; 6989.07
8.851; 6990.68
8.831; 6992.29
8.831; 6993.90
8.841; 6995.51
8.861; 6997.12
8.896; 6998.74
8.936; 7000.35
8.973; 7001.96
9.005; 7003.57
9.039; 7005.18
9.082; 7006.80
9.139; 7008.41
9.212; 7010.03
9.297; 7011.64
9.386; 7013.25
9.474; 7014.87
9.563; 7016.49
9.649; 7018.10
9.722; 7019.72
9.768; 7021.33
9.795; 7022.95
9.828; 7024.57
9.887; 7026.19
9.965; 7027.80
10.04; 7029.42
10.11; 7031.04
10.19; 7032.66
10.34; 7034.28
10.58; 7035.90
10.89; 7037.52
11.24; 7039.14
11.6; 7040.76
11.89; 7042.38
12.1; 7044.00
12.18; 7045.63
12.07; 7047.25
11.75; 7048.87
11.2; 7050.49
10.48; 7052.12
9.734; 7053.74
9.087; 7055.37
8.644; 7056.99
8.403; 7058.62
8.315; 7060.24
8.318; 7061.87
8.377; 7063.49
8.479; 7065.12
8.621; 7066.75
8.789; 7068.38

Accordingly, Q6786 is 0.20 mag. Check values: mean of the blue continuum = 6.07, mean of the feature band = 5.55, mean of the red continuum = 9.85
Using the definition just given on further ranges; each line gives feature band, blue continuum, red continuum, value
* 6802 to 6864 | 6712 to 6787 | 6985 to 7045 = 0.26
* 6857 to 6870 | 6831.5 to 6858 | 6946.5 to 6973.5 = 0.15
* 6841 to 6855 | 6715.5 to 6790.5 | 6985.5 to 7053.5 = 0.25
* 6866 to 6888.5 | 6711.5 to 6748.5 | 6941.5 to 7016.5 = 0.32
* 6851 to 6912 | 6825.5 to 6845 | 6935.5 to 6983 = 0.17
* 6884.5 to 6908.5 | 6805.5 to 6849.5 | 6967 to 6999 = 0.19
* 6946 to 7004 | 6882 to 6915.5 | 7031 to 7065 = -0.05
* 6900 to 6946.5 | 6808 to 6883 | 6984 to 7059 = 0.11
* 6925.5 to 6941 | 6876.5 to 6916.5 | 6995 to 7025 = -0.05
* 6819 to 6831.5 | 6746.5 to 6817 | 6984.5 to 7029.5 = 0.17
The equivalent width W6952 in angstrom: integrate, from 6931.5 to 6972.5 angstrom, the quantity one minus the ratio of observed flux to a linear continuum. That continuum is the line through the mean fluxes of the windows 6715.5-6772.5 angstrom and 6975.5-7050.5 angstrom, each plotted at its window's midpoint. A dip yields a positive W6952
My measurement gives 4.2 angstrom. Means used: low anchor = 6.06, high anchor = 9.76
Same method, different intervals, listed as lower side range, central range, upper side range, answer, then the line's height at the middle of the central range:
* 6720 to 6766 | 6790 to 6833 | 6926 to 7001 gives 7.5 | 6.74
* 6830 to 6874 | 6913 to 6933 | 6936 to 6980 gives 1.7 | 7.36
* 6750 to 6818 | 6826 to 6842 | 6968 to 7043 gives 1.8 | 6.6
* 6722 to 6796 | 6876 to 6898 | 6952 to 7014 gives 5.1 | 7.54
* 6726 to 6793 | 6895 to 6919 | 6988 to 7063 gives 5.9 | 8.09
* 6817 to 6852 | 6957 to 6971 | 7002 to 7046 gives 0.7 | 8.71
